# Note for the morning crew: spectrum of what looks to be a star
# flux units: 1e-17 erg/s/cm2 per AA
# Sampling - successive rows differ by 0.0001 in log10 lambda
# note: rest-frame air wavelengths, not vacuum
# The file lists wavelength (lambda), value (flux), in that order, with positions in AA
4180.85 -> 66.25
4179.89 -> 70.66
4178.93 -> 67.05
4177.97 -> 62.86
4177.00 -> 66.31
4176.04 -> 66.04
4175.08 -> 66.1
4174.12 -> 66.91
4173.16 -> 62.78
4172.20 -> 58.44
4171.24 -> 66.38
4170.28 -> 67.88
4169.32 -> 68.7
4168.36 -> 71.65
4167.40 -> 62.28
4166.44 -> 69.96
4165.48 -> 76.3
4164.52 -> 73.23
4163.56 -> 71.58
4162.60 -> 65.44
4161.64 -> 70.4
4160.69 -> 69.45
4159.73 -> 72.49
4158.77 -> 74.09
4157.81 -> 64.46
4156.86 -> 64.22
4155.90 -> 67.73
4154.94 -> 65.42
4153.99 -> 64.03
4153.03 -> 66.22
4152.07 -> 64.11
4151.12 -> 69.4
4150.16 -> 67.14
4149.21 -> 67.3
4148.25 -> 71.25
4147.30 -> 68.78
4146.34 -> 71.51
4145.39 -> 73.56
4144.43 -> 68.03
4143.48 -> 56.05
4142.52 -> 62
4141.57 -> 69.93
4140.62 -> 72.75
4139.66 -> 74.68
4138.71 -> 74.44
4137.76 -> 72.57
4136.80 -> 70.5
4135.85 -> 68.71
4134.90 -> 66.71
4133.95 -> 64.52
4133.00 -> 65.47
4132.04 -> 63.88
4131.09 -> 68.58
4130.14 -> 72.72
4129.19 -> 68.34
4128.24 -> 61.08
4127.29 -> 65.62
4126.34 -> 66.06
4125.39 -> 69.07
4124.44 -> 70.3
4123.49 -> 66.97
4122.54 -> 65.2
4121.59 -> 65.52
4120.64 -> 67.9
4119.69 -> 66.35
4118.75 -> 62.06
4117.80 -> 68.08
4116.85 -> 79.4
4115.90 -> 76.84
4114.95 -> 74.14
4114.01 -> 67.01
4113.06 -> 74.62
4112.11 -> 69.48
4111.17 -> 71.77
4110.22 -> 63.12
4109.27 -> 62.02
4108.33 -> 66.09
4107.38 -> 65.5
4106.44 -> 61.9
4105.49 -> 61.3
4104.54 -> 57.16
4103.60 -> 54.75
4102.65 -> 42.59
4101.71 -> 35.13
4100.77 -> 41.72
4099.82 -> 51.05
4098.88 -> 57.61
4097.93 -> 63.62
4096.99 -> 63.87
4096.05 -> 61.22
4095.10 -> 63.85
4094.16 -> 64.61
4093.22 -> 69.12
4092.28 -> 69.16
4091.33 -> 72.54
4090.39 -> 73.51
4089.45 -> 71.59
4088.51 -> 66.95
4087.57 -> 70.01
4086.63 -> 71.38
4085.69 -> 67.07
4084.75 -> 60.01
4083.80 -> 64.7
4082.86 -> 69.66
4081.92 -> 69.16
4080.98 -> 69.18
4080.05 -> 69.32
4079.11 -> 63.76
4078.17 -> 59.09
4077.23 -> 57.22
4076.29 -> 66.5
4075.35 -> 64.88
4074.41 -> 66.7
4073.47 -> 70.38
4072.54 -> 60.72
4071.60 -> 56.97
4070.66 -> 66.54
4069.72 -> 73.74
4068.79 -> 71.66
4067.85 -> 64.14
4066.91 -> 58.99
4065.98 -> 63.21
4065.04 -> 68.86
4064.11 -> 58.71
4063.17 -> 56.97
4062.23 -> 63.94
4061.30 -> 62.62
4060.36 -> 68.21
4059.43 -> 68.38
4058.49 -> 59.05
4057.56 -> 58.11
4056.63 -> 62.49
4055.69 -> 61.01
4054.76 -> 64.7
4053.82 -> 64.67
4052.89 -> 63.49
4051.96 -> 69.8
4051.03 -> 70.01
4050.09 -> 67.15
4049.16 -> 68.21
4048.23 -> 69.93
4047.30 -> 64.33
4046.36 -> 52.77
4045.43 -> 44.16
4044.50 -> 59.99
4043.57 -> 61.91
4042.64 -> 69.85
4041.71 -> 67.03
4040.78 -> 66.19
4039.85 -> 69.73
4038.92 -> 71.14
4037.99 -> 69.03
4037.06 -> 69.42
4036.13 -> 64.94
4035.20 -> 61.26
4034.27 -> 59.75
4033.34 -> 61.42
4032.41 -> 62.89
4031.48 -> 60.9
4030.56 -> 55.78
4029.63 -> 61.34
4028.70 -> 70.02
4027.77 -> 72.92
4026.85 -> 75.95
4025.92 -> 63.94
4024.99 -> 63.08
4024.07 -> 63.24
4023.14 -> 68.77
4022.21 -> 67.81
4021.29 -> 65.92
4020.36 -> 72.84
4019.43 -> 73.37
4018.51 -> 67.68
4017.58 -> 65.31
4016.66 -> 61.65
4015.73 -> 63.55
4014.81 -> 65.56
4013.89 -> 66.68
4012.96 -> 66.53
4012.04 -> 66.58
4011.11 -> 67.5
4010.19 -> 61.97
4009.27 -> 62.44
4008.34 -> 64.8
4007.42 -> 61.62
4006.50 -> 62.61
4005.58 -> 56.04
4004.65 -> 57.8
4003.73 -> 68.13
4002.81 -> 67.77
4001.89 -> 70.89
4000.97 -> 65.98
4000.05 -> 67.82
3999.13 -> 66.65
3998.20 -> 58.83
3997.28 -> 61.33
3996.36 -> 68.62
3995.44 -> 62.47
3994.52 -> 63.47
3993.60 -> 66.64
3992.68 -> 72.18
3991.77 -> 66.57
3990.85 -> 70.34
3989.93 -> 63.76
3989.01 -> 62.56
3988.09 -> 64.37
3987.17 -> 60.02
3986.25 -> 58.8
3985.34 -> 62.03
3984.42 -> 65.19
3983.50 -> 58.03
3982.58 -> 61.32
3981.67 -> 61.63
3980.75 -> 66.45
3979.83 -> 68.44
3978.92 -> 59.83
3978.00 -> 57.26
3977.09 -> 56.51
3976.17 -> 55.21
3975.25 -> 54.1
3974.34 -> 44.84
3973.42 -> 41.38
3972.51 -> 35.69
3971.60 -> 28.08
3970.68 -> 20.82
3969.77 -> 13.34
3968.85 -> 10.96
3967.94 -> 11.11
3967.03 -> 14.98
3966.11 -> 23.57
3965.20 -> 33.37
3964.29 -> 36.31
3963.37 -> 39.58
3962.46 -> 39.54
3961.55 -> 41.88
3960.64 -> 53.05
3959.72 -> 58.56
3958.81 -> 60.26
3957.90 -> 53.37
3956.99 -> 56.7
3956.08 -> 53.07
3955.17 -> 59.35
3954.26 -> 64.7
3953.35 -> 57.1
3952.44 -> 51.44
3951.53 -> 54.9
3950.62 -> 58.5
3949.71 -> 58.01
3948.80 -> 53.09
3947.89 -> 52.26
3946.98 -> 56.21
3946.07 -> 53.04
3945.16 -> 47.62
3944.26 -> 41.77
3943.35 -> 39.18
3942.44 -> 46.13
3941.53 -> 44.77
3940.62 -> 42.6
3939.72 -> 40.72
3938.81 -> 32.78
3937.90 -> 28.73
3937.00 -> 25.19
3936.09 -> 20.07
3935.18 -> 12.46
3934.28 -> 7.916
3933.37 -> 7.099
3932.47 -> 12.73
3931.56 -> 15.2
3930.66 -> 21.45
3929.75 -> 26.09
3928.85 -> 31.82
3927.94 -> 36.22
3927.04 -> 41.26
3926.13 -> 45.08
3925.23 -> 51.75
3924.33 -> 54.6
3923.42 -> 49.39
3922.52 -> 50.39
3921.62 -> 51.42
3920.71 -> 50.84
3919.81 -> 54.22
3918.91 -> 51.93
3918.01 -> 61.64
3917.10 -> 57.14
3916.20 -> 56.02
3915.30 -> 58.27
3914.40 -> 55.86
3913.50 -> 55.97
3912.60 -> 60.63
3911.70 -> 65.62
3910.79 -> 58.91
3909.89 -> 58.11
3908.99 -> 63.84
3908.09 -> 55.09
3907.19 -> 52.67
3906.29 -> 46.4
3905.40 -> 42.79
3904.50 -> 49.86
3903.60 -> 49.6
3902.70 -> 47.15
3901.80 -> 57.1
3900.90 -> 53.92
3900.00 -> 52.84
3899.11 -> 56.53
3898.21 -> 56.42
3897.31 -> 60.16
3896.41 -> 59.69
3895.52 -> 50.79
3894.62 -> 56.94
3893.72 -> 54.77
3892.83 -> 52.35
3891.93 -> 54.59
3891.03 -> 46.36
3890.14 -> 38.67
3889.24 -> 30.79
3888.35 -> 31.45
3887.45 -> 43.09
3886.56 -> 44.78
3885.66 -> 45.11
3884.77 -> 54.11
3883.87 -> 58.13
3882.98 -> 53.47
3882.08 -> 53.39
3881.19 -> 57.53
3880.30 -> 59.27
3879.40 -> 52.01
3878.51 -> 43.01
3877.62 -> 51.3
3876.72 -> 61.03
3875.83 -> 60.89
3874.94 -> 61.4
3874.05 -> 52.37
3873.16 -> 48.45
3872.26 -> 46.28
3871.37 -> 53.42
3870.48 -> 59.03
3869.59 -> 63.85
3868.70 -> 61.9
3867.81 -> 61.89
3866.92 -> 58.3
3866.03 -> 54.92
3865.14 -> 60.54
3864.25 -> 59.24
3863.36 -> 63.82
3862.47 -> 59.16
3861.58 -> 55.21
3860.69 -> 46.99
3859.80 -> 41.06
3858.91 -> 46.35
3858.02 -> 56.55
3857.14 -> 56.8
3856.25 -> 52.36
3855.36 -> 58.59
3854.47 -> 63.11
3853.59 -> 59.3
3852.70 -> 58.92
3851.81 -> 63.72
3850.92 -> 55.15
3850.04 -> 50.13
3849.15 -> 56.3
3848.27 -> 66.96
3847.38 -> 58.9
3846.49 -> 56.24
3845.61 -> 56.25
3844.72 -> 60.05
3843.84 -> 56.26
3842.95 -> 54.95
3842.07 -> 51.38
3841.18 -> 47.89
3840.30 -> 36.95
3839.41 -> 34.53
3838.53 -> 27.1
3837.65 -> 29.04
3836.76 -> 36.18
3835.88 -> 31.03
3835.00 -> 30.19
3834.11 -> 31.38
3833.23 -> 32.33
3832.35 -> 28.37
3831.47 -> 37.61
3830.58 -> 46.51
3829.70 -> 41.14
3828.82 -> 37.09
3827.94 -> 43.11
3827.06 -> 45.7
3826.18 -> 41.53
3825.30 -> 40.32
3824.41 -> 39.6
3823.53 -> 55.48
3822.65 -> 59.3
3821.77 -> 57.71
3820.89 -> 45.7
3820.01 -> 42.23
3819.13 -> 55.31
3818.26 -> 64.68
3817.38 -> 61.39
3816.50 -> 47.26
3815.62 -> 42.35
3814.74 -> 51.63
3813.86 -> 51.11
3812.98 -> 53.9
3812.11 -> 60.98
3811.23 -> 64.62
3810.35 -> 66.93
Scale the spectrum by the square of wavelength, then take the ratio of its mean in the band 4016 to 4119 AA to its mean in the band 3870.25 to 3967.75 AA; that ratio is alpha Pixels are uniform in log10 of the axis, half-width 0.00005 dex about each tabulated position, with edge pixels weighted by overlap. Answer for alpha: 1.47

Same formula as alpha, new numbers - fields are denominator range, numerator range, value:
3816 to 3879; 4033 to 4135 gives 1.44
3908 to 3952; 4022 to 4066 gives 1.54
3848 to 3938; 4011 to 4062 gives 1.40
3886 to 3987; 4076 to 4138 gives 1.53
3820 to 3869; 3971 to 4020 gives 1.35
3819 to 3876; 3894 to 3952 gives 0.96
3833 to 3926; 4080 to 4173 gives 1.44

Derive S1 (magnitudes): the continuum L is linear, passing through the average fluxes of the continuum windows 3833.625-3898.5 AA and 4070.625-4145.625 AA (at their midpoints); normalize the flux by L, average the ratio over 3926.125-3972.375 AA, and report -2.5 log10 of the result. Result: 0.436 mag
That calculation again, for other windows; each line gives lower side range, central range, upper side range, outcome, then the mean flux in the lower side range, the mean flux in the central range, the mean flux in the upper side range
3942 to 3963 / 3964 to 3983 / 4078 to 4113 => 0.31 mag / 52.6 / 40.8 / 63.3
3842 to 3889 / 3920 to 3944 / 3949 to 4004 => 0.49 mag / 54.9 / 34.3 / 53.4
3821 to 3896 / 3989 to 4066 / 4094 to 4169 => -0.08 mag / 50.1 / 64.8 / 66.2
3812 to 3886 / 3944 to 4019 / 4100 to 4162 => 0.06 mag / 51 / 55.3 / 66.2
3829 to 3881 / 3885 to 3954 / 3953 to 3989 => 0.07 mag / 51.1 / 46.3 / 47.9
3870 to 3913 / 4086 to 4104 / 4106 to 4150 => 0.08 mag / 52.5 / 61.4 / 68.2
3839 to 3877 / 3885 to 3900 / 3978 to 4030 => 0.18 mag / 55.5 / 49.1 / 65.1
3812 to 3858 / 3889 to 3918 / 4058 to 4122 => -0.02 mag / 48.5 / 53.9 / 64.5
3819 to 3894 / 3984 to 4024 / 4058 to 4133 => -0.10 mag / 49.9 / 65.1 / 64.8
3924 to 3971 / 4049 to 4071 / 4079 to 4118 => -0.12 mag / 38.7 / 64.7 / 64.6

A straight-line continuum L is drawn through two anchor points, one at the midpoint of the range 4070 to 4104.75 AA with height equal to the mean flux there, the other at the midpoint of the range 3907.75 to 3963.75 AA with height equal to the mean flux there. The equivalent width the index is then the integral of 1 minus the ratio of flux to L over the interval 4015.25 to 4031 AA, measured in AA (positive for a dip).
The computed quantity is -3.07 AA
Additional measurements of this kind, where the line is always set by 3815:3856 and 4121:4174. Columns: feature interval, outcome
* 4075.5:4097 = -0.92 AA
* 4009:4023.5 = -1.73 AA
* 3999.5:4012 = -1.19 AA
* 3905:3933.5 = 3.08 AA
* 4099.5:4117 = 1.01 AA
